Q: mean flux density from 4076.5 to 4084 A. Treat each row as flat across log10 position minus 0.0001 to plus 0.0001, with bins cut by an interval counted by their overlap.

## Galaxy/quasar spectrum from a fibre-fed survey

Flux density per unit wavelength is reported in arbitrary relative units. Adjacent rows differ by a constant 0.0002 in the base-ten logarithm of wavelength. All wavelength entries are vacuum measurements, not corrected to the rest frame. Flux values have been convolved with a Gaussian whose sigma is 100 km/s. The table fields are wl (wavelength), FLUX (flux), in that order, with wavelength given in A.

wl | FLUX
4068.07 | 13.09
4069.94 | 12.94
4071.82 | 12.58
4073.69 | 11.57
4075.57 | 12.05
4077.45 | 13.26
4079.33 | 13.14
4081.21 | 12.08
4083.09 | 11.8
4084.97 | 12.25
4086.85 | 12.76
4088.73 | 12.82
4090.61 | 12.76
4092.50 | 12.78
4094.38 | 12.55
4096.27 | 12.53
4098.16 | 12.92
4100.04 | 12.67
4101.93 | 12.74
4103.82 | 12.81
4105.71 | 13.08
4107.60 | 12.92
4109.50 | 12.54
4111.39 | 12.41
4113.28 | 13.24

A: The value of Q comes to 12.6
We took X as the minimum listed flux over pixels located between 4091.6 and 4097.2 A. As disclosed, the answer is 12.53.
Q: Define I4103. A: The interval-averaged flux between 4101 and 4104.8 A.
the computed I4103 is 12.8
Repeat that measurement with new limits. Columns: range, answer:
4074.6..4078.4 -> 12.6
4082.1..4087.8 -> 12.3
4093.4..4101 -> 12.7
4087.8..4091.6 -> 12.8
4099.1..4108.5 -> 12.8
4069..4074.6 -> 12.4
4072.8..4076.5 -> 11.8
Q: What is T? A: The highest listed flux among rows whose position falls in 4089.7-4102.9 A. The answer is 12.92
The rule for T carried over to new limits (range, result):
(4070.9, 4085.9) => 13.26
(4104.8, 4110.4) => 13.08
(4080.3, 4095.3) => 12.82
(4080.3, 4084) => 12.08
